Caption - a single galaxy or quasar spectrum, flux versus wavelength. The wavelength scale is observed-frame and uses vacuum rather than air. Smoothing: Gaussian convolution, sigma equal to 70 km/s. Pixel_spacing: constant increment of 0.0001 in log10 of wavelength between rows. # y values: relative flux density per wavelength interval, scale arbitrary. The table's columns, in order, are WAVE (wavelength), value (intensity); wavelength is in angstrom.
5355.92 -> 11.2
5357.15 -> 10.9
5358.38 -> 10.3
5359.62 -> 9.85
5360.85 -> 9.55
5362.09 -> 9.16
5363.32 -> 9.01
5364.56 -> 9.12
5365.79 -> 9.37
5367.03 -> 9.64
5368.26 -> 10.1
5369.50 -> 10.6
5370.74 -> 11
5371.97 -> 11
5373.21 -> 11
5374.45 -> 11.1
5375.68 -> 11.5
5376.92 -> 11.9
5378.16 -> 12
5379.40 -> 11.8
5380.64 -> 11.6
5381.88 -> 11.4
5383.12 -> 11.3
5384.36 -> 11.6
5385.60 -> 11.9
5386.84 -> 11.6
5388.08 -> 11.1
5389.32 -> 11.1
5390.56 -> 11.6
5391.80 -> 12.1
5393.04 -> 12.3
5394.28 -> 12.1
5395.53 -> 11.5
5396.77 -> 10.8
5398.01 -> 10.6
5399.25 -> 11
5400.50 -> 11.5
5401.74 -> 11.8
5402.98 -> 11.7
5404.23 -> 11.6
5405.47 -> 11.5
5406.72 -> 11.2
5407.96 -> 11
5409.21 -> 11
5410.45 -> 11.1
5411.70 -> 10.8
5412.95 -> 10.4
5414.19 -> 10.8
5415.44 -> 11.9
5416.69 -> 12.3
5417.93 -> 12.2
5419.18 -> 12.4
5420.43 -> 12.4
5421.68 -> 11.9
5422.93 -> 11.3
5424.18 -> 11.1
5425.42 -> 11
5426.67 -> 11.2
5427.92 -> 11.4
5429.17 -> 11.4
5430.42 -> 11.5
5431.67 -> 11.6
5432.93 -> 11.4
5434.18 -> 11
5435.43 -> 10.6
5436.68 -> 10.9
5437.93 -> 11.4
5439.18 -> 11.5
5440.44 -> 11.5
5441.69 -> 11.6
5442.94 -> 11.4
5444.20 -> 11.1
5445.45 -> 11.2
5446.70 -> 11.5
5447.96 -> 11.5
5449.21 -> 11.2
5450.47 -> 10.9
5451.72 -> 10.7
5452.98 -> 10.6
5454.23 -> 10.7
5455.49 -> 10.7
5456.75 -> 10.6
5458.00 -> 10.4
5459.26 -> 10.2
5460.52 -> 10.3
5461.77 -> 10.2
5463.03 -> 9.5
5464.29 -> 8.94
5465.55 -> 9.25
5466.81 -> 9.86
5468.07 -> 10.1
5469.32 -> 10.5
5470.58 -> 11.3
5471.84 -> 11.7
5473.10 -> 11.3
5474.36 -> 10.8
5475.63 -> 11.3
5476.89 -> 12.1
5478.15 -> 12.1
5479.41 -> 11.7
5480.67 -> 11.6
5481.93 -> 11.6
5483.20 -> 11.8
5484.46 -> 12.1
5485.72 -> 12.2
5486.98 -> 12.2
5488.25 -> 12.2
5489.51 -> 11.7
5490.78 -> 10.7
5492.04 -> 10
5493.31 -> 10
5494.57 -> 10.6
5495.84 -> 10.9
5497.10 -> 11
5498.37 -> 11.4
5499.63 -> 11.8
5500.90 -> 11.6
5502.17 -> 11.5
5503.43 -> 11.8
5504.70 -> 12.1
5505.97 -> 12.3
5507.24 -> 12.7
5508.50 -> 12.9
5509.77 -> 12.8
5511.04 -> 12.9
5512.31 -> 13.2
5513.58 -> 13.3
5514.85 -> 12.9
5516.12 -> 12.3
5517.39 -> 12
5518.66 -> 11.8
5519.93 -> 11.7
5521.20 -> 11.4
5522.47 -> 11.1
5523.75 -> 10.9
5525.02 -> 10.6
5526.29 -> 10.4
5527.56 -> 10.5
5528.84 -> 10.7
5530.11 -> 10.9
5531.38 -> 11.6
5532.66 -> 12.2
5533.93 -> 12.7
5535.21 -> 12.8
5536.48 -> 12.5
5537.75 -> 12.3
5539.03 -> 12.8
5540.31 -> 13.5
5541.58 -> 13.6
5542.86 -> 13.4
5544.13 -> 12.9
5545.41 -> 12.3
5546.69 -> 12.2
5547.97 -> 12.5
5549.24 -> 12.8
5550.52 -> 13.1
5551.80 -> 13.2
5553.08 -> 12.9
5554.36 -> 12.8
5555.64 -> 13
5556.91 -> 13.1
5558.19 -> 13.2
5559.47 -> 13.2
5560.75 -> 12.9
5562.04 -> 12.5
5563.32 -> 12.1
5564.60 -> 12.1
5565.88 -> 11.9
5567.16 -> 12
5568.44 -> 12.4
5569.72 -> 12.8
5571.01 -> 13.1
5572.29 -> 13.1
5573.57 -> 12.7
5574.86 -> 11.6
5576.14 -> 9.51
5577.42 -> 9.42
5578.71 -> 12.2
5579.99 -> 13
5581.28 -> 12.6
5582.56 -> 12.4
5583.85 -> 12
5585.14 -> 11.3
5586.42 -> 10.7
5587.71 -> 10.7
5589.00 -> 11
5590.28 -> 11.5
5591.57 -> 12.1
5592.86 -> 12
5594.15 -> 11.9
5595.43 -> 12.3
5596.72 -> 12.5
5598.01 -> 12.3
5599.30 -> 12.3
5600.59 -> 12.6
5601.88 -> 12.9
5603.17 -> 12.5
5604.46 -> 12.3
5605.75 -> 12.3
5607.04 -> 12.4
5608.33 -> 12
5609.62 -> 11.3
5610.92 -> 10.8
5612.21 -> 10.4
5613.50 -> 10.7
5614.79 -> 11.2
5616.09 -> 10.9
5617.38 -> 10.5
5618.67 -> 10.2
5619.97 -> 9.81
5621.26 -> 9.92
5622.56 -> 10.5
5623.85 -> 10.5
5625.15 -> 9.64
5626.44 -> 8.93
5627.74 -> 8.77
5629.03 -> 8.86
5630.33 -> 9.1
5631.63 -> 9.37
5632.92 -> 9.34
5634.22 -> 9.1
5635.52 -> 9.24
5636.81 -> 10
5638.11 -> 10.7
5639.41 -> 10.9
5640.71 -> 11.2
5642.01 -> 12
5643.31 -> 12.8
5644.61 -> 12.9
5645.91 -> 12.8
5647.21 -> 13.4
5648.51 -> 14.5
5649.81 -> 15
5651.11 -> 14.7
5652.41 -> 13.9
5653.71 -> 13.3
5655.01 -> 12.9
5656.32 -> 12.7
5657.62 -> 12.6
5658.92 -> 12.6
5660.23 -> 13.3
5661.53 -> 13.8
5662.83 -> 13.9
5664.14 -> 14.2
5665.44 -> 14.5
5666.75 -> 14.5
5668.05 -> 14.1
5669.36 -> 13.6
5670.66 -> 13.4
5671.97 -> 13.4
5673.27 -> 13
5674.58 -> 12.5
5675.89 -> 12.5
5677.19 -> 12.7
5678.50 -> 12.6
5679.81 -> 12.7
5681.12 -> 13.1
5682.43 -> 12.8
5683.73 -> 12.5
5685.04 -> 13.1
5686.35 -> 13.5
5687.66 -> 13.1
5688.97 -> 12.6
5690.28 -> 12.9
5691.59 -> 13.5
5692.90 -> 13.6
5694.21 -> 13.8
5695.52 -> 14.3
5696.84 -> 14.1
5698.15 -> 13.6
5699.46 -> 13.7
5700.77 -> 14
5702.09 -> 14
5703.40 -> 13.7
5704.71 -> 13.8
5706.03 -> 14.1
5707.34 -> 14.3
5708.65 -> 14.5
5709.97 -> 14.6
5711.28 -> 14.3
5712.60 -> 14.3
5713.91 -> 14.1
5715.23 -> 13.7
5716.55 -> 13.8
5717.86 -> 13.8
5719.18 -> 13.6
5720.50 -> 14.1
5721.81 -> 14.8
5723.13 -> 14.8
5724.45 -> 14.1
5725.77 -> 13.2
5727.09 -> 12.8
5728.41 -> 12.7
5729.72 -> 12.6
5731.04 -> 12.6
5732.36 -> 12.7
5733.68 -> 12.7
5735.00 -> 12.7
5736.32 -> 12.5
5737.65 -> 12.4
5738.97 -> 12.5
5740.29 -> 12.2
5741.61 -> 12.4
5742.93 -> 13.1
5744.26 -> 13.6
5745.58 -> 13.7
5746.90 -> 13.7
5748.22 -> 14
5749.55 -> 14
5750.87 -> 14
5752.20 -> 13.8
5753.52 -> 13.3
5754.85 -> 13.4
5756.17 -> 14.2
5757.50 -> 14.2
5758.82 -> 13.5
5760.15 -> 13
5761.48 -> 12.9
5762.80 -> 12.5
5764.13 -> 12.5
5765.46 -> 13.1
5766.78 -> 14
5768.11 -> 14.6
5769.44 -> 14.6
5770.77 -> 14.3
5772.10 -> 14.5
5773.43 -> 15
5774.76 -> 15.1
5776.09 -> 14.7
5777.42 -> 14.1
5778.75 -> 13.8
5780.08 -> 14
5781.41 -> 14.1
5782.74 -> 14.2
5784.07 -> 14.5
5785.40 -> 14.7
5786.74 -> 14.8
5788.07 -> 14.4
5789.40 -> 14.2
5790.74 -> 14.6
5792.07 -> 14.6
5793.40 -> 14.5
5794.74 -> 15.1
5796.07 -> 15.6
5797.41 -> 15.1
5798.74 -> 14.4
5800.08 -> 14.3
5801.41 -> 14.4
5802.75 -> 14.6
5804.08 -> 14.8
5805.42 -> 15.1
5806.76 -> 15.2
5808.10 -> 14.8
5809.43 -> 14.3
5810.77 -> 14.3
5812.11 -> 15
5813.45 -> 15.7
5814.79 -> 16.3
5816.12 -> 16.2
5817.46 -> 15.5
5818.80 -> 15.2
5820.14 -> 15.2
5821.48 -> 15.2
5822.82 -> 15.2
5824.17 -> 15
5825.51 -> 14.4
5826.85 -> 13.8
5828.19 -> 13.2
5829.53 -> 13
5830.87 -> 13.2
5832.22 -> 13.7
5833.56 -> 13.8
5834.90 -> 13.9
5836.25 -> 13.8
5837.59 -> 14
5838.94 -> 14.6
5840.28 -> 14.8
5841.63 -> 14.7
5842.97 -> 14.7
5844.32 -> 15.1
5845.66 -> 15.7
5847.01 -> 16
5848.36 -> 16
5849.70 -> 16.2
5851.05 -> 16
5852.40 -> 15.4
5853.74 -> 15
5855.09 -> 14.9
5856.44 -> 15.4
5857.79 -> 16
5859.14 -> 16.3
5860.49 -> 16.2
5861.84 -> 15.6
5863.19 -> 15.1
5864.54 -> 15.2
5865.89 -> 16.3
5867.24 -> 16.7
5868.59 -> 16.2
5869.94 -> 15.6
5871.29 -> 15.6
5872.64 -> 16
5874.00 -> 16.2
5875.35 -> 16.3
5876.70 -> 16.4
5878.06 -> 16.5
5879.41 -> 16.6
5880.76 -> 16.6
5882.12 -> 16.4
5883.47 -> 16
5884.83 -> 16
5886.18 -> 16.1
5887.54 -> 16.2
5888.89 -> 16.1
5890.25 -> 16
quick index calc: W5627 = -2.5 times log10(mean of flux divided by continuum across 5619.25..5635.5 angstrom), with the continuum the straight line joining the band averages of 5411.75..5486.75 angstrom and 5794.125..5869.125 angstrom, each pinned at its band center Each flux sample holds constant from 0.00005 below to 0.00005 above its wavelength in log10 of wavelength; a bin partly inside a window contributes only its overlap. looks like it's 0.339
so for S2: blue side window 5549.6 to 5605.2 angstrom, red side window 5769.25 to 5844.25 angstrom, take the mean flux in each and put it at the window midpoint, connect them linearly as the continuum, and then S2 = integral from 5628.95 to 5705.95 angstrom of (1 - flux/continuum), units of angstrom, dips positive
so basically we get 2.0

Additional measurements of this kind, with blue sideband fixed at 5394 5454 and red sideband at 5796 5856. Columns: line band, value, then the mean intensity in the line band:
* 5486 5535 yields 1.6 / 11.7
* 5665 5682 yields 0.3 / 13.3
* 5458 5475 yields 2.0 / 10.3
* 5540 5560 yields -0.9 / 13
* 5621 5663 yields 5.2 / 11.6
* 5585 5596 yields 1.1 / 11.5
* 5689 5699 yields 0.0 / 13.6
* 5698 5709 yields -0.2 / 14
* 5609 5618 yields 1.5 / 10.8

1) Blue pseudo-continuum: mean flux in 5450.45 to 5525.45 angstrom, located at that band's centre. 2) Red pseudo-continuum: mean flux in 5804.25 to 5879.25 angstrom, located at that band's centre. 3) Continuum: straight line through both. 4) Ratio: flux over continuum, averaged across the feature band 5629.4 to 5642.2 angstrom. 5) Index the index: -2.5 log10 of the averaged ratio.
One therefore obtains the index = 0.281 mag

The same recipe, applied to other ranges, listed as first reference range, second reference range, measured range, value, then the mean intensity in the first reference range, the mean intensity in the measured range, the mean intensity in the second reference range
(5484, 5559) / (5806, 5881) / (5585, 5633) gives 0.17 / 12.1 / 11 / 15.2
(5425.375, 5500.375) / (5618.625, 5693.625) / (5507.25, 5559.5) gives -0.08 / 11.1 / 12.4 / 12.2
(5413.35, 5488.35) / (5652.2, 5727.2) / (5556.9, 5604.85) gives 0.03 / 11.2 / 12.1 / 13.6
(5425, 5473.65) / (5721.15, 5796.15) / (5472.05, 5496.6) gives -0.02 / 10.9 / 11.4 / 13.7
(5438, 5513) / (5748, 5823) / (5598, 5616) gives 0.07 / 11.3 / 11.8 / 14.4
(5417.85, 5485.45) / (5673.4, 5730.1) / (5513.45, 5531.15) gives 0.04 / 11.1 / 11.4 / 13.6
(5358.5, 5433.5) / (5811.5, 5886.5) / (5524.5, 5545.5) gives 0.03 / 11.2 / 12.1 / 15.4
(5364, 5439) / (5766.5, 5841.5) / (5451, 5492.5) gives 0.09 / 11.3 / 10.9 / 14.6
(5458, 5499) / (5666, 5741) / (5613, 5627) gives 0.22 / 11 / 10.3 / 13.4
